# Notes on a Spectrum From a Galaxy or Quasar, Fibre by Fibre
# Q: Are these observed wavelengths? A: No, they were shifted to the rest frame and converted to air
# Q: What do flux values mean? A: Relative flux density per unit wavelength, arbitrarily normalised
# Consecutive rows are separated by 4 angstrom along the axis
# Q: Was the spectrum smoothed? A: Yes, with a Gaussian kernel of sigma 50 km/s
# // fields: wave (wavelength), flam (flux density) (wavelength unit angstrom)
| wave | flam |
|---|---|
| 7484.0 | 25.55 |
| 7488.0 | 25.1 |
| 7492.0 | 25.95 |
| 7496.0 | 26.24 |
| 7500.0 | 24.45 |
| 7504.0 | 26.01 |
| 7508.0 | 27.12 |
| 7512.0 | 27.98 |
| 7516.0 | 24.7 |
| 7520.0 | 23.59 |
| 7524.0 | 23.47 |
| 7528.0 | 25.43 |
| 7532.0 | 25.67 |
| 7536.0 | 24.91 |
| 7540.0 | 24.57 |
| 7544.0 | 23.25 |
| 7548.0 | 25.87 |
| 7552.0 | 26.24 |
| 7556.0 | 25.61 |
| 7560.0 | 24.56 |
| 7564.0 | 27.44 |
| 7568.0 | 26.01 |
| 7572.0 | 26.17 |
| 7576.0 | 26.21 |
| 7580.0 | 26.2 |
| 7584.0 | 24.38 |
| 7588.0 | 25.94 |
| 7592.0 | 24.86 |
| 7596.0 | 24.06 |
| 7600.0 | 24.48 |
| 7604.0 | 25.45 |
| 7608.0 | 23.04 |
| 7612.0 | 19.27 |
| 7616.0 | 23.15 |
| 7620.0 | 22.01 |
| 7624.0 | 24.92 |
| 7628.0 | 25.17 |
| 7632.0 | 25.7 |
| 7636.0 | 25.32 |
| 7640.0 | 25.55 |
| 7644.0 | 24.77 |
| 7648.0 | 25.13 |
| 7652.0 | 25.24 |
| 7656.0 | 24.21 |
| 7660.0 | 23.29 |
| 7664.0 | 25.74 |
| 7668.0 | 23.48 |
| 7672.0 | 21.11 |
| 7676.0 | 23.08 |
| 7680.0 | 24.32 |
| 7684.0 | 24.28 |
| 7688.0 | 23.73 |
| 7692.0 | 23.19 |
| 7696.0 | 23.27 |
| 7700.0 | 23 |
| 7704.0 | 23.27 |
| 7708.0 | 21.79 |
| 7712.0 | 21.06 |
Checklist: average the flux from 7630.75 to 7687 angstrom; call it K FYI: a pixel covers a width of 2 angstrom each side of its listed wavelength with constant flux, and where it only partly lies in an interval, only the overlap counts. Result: 24.3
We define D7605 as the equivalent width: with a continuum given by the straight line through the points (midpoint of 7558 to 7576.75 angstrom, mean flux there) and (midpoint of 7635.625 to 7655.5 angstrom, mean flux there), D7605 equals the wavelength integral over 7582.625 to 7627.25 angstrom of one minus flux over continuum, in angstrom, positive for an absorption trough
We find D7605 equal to 3.15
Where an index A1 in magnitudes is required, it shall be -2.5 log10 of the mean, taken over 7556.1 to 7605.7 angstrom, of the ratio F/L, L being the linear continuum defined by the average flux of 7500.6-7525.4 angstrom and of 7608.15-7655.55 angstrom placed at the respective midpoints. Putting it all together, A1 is -0.03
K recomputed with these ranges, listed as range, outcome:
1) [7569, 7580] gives 26.2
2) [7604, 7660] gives 24.1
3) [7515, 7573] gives 25.2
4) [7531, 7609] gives 25.3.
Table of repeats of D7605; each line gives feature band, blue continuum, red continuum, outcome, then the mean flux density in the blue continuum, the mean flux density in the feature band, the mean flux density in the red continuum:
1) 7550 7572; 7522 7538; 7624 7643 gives -0.9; 24.9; 26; 25.3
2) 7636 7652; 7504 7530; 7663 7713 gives -1.0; 25.4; 25.2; 23.2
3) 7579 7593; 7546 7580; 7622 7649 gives 0.2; 26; 25.3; 25.2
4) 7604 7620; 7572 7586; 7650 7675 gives 1.7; 25.7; 22.3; 23.8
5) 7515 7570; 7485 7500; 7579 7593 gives 0.7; 25.6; 25.1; 25.3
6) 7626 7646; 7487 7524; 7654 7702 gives -1.0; 25.6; 25.3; 23.6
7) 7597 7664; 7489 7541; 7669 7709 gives -0.9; 25.4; 24.2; 23.1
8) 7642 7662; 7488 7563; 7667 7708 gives -0.7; 25.3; 24.5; 23.2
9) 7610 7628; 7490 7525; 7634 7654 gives 1.9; 25.6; 22.7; 25.2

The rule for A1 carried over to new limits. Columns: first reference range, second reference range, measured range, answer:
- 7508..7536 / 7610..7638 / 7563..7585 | -0.07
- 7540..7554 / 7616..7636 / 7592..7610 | 0.01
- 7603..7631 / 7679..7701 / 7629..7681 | -0.04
